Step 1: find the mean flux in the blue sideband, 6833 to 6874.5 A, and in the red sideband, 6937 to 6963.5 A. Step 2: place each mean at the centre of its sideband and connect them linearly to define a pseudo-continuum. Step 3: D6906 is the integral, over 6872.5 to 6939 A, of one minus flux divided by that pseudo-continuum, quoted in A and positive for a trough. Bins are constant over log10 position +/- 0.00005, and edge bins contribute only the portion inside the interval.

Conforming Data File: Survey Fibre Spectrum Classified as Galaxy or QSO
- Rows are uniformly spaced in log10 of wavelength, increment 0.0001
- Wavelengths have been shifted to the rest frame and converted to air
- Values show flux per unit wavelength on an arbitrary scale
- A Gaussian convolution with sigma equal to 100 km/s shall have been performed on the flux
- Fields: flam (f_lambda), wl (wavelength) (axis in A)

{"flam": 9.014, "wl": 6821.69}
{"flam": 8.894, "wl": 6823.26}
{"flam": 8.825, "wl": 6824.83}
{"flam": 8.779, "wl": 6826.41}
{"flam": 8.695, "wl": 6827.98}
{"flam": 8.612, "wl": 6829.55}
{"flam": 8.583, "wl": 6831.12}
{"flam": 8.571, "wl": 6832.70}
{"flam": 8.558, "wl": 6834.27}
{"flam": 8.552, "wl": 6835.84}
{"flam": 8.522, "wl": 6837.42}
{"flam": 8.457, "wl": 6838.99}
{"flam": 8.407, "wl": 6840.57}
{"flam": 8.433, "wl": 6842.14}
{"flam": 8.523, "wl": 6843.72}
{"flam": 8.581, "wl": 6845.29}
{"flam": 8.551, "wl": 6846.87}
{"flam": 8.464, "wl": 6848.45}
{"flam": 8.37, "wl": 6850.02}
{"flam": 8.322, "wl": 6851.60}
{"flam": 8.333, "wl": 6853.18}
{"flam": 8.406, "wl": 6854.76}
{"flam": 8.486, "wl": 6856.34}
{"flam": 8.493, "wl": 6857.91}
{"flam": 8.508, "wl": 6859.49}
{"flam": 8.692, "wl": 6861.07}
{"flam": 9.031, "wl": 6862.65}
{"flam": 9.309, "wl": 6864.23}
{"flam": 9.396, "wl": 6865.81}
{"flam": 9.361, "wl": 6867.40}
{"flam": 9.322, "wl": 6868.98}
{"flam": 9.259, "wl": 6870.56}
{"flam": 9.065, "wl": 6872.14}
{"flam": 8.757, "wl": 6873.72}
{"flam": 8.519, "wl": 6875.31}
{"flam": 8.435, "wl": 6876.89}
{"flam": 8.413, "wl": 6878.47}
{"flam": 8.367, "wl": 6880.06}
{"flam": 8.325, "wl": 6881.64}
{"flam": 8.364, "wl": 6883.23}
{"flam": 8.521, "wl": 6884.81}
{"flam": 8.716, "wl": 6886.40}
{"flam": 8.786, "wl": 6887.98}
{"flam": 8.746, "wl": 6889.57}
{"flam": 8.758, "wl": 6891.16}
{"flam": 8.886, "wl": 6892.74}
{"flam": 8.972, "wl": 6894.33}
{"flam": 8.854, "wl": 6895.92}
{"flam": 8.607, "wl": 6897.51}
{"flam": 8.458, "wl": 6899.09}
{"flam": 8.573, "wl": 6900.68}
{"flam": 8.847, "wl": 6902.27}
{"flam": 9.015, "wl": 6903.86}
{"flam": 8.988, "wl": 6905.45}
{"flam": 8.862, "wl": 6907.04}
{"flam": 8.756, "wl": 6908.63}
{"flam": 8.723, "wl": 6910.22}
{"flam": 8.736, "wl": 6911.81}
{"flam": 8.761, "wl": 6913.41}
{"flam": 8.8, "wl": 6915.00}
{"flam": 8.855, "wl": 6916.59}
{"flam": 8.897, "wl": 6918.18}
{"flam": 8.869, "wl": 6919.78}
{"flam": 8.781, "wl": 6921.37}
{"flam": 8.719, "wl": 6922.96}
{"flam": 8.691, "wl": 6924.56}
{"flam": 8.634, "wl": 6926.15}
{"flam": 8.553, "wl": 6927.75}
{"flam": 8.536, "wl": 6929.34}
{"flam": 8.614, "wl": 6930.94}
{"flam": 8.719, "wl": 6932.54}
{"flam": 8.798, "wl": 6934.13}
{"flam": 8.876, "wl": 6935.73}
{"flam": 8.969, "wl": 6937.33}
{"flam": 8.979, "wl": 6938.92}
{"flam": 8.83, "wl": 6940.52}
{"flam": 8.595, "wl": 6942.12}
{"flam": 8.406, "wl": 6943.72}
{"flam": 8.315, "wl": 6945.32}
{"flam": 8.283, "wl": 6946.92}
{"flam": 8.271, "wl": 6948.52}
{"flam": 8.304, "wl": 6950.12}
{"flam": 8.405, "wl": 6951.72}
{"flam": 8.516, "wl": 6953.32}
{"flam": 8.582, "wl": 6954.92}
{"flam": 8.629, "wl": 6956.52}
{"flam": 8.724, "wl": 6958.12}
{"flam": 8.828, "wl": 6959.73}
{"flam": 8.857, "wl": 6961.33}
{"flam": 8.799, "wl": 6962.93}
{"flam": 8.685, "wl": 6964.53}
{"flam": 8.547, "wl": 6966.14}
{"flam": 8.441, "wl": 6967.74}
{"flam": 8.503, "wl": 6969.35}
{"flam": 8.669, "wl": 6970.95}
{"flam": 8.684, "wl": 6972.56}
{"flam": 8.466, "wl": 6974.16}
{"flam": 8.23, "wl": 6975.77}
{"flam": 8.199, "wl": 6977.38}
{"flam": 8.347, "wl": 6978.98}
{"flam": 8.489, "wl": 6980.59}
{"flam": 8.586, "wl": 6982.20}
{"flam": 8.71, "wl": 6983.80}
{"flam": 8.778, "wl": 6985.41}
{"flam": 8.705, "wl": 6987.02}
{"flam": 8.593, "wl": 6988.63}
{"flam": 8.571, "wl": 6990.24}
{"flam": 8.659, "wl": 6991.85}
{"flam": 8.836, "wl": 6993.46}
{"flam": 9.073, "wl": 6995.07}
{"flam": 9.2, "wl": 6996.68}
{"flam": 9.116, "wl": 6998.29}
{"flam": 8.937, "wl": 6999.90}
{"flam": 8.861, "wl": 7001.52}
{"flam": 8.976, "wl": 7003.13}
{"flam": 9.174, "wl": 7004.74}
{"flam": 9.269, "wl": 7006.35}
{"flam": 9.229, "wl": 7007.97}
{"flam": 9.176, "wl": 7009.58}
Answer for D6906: -0.5 A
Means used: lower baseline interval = 8.7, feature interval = 8.72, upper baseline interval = 8.6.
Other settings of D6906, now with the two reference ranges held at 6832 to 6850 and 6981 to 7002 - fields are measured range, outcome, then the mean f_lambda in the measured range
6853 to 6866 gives -0.3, 8.73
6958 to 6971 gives 0.1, 8.67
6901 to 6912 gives -0.3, 8.84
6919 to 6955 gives 0.3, 8.62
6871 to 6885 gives 0.1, 8.55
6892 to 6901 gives -0.1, 8.73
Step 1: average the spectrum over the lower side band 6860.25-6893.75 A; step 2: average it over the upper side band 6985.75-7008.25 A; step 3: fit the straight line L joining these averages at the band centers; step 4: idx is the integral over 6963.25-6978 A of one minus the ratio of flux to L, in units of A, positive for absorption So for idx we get 0.7 A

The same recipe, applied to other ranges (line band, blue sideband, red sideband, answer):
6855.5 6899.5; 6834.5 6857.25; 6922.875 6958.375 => -1.3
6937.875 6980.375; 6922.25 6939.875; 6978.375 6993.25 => 0.6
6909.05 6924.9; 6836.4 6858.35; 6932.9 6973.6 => -0.4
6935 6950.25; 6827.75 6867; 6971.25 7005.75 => 0.2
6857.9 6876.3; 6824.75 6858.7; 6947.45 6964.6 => -1.0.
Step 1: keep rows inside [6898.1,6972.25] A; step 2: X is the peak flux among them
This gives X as 9.015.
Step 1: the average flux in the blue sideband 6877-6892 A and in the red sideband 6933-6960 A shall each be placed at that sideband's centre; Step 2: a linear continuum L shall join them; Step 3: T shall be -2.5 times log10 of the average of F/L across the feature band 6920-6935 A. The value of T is -0.01 mag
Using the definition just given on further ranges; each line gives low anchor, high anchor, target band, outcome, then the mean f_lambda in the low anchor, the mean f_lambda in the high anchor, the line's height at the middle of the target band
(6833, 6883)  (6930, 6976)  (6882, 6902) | -0.006 mag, 8.65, 8.61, 8.63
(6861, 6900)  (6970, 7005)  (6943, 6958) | 0.040 mag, 8.8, 8.71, 8.74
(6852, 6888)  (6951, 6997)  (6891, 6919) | -0.013 mag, 8.73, 8.63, 8.69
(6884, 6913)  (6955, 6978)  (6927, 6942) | -0.010 mag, 8.77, 8.59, 8.67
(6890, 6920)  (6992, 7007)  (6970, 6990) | 0.055 mag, 8.8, 9.03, 8.98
